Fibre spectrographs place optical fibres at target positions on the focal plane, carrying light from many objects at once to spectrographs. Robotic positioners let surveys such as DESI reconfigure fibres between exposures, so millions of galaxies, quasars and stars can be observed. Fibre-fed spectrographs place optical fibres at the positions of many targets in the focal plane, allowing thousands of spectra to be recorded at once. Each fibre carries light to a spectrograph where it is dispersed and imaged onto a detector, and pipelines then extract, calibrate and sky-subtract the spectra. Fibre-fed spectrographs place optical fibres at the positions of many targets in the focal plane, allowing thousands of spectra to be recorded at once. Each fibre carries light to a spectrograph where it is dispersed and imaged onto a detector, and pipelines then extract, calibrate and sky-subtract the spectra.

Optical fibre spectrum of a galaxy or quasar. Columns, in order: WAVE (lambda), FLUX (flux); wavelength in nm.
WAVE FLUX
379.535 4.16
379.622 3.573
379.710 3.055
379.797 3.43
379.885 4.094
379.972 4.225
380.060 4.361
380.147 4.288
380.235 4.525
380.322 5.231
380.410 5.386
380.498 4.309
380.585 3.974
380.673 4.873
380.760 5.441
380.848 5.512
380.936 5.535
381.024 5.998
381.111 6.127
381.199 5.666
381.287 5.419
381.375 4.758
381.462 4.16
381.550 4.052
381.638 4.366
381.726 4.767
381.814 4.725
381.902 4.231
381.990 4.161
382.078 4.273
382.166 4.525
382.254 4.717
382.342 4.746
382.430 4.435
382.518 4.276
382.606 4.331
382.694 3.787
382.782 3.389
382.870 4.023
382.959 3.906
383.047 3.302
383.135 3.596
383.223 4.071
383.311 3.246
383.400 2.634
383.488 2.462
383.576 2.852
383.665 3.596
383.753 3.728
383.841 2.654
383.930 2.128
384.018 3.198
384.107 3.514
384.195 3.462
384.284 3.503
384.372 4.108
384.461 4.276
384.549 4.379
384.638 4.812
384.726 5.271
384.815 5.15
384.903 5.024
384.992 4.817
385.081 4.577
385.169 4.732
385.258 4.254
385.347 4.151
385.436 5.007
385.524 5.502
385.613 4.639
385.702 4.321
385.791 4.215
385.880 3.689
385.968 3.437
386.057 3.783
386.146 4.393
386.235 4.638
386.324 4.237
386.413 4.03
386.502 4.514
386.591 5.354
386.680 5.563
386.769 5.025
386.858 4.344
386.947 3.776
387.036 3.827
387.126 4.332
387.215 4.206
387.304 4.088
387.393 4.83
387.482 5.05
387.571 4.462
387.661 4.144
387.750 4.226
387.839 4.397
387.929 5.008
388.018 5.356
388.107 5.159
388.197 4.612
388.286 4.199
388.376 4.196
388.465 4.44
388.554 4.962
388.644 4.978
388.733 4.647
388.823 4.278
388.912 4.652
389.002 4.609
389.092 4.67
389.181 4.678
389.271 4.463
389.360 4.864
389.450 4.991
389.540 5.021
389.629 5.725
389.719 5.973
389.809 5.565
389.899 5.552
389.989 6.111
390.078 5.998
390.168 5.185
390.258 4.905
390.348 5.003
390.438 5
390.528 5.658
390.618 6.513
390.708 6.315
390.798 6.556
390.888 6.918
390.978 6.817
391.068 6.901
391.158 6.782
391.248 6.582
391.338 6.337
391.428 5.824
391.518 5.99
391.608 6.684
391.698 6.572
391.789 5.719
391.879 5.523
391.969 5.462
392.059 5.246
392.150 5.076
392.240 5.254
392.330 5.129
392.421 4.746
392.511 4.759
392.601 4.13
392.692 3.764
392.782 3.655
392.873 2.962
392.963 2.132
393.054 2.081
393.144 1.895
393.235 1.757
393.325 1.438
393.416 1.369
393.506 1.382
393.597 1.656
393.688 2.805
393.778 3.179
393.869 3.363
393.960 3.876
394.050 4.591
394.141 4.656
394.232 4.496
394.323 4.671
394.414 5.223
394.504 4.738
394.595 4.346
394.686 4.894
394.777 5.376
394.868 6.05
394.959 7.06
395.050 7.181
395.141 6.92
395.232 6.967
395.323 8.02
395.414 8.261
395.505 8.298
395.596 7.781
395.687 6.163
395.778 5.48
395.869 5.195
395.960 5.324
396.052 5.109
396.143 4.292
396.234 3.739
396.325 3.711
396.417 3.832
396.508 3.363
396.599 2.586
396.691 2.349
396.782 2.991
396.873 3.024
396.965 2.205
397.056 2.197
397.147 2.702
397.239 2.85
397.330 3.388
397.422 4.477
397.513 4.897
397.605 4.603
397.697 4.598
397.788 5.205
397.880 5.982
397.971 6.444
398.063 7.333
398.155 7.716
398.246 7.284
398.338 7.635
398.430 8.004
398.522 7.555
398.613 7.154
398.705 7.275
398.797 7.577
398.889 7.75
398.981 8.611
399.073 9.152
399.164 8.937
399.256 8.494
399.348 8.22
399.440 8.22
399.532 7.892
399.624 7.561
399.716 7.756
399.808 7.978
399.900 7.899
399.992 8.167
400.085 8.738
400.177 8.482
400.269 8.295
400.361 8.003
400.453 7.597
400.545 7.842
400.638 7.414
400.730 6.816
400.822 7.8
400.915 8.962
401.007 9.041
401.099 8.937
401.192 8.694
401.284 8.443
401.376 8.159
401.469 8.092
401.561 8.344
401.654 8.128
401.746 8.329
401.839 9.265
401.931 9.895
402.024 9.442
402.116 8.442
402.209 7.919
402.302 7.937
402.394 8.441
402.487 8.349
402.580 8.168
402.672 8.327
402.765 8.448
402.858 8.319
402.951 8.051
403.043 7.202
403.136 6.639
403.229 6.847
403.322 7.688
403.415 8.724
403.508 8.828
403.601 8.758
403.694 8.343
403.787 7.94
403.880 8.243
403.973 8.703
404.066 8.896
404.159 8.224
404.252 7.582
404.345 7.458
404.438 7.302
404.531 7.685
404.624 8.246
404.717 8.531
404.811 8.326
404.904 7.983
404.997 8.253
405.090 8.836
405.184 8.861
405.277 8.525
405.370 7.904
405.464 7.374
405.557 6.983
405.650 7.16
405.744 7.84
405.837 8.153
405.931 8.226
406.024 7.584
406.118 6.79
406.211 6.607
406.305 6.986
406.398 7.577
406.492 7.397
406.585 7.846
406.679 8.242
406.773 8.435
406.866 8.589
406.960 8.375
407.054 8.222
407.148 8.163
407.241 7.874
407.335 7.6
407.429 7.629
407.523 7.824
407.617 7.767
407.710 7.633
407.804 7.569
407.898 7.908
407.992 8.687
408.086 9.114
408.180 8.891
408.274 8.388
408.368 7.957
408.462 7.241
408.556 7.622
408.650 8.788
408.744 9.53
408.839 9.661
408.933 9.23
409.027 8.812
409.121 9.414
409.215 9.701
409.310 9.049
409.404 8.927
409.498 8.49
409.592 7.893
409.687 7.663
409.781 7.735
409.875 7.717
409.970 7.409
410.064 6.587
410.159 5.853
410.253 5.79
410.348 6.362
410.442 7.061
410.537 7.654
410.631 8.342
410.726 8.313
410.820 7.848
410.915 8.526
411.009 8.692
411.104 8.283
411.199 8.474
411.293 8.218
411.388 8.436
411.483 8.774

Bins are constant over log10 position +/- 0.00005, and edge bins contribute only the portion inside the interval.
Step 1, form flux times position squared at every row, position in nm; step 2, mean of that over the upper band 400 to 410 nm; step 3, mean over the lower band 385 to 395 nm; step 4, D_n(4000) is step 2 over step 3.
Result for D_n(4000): 1.9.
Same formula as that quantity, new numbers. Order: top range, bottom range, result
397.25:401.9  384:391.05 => 1.68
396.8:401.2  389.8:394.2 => 1.52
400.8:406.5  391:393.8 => 2.00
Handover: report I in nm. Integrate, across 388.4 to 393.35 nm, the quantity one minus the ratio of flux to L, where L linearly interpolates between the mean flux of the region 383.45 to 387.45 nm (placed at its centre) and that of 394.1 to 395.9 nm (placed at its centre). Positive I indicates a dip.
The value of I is 0.18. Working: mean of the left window 4.19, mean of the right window 6.1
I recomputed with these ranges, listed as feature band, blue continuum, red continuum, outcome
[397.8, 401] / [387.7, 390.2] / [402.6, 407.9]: -0.449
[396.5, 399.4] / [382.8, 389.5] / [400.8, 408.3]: 0.451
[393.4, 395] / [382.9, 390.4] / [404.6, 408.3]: 0.458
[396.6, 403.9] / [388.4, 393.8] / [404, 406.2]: -0.415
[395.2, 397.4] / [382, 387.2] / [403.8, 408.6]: 0.570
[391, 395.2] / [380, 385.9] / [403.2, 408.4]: 0.951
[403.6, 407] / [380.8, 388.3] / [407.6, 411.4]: -0.215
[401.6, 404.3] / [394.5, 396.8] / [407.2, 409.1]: -0.449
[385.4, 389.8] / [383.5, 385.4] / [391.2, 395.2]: -0.470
